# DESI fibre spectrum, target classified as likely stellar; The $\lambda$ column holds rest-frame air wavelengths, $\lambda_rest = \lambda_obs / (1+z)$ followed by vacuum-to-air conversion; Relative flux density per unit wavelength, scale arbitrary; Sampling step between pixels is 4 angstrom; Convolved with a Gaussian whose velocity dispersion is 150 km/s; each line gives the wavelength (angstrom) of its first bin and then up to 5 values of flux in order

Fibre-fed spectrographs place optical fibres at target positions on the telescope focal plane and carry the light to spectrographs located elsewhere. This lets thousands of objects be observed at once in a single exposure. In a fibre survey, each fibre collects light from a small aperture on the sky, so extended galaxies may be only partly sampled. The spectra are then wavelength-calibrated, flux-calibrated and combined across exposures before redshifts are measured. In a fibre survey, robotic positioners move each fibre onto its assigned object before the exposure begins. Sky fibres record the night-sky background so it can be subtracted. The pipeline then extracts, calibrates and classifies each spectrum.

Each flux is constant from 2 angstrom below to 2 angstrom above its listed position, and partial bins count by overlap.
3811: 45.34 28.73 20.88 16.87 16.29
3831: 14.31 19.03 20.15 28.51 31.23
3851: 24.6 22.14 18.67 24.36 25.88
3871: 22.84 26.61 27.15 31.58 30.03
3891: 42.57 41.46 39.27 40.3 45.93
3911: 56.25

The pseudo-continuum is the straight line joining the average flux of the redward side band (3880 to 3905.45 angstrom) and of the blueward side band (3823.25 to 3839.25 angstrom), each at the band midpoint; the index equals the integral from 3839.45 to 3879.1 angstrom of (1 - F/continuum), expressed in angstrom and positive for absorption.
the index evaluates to 1.1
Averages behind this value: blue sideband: 17.1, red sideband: 37.3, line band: 24.9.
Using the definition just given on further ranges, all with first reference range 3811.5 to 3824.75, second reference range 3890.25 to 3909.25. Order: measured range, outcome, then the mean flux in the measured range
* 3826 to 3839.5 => 5.2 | 17.2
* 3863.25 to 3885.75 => 6.2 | 26.7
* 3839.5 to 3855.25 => 2.3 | 26.5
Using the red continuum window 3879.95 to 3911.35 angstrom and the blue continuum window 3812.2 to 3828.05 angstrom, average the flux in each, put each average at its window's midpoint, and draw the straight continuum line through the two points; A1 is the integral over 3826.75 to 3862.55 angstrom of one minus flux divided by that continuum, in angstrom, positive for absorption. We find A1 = 7.5 angstrom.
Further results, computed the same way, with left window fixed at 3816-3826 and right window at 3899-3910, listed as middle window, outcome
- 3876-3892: 2.5 angstrom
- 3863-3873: 2.6 angstrom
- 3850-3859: 2.1 angstrom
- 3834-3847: 0.6 angstrom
